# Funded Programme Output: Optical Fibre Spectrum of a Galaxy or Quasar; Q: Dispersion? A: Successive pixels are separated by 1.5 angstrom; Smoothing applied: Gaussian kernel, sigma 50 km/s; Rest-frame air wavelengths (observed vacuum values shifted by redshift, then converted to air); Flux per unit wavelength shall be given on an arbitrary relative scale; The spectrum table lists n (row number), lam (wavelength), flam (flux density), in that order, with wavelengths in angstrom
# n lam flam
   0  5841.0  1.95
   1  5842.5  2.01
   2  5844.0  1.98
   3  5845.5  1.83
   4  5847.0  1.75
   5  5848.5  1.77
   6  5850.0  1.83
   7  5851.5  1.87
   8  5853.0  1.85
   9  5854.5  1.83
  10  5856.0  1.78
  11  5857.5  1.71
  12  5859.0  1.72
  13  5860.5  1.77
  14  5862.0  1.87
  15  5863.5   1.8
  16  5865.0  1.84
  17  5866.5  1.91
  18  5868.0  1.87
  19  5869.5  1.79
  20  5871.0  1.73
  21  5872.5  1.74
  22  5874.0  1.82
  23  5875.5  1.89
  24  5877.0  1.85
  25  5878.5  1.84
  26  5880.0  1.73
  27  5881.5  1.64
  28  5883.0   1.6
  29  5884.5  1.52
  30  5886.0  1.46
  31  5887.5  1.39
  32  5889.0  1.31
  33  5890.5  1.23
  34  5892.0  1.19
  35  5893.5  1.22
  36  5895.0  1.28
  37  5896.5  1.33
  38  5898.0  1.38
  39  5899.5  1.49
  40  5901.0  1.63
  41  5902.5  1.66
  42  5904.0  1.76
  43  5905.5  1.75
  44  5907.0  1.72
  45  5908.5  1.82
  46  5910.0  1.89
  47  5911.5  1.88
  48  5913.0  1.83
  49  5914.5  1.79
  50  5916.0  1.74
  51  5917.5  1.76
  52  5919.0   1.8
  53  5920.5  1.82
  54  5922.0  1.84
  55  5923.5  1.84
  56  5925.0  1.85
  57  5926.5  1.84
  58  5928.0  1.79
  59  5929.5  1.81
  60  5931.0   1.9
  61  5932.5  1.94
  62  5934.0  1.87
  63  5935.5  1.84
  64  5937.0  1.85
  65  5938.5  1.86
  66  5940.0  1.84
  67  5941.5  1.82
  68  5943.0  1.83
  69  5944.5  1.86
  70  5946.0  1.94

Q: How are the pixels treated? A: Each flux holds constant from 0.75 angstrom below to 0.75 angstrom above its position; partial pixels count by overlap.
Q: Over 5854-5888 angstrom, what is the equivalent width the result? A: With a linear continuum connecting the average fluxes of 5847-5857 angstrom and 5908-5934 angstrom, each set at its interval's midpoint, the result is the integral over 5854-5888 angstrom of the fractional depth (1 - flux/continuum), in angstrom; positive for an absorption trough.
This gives 1.4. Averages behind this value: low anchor 1.81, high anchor 1.83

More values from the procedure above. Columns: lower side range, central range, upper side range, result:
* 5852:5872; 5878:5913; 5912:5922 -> 4.72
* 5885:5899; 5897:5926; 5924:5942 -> -3.28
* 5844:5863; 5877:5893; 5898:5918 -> 2.37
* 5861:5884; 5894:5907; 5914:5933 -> 1.94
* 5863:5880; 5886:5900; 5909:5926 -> 3.87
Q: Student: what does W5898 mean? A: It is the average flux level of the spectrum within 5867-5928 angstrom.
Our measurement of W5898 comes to 1.67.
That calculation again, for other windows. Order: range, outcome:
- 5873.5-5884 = 1.76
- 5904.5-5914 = 1.81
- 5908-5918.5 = 1.82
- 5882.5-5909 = 1.48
